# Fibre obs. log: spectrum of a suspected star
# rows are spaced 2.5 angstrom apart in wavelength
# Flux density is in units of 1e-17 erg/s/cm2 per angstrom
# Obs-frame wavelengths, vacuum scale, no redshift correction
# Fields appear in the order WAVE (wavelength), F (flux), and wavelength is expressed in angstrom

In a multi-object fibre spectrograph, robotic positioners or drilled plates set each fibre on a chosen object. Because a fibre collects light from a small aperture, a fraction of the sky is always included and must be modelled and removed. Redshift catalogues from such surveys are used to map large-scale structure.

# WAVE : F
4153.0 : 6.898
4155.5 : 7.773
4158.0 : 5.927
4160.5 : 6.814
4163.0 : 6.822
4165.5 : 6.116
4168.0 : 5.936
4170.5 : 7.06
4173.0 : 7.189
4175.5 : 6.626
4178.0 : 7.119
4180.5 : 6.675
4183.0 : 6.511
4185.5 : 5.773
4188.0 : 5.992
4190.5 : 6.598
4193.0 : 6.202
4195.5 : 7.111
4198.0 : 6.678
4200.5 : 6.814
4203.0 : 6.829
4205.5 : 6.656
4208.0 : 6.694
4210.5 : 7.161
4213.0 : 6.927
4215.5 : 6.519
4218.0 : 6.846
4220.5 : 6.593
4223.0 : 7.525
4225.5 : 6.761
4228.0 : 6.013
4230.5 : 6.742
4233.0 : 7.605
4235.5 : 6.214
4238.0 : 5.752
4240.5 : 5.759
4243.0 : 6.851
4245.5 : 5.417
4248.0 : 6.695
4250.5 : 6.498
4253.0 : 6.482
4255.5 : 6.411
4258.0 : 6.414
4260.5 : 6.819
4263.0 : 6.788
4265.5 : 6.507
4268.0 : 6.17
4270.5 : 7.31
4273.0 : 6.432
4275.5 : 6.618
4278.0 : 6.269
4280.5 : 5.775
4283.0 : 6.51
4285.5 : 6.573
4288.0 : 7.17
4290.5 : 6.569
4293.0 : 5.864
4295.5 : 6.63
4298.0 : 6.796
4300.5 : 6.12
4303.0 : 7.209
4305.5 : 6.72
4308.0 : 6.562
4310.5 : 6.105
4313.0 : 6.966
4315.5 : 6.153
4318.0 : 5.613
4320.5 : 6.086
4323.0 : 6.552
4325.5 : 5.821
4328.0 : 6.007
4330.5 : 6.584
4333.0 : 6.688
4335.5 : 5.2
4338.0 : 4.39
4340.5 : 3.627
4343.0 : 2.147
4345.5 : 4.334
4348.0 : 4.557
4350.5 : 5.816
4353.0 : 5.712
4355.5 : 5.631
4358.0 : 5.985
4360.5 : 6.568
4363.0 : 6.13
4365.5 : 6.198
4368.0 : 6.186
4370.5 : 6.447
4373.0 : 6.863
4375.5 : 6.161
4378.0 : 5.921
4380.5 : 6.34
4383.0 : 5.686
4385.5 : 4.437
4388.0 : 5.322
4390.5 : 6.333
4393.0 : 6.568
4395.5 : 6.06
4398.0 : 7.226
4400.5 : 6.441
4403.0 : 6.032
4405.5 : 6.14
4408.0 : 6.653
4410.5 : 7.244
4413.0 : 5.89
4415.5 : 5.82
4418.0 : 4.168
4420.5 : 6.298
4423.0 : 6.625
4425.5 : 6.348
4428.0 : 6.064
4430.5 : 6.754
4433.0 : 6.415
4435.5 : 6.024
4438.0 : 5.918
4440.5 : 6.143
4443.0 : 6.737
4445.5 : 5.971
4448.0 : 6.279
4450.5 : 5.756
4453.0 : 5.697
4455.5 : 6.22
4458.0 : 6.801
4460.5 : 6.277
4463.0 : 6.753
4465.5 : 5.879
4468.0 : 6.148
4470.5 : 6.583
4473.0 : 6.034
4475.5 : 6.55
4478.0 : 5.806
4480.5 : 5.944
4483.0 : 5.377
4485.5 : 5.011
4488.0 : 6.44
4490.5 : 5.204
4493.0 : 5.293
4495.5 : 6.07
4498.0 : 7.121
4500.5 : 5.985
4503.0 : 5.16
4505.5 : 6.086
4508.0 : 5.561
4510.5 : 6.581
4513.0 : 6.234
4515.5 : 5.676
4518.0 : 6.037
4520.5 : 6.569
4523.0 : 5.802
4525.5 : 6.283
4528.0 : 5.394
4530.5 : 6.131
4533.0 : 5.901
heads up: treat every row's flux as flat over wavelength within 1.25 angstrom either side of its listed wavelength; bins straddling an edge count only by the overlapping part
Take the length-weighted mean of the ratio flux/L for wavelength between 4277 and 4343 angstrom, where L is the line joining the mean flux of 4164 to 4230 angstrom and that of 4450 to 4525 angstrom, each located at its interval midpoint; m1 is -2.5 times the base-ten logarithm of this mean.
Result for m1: 0.05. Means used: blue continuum 6.65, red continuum 6.03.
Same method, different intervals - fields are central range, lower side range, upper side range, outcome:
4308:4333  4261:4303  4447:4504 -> 0.031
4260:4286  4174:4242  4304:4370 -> -0.059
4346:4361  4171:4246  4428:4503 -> 0.132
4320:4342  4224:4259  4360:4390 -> 0.100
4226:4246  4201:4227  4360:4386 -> 0.066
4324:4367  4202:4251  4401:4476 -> 0.183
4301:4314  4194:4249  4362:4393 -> -0.062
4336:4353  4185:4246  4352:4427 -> 0.402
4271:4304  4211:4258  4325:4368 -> -0.091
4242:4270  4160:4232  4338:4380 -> -0.041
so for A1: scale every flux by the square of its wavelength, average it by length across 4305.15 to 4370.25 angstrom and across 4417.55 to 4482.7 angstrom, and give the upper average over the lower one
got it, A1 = 1.14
